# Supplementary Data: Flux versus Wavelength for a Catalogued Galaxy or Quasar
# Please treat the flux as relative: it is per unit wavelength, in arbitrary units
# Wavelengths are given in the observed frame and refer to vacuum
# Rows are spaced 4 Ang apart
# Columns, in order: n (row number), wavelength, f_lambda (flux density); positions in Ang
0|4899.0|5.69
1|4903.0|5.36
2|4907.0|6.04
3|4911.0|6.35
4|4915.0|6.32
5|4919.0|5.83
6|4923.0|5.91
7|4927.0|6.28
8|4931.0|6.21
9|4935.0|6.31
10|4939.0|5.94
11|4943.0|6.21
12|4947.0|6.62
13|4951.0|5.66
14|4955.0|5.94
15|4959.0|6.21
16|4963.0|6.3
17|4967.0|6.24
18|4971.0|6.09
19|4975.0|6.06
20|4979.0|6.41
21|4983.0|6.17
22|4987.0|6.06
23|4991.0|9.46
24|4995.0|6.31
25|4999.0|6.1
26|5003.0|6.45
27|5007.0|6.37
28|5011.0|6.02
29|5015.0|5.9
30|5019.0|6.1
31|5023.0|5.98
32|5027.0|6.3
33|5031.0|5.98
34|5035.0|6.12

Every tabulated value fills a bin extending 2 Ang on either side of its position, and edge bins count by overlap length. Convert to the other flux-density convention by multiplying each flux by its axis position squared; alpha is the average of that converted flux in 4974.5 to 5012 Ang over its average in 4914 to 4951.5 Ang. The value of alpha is 1.10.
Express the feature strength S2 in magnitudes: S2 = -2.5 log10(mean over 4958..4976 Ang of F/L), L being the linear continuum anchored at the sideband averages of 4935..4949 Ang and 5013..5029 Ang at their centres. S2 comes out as 0.00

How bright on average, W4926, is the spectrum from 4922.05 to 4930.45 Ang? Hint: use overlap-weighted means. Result 6.14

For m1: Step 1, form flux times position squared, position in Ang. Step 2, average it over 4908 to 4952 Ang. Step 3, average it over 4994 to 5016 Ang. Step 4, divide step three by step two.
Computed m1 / 1.04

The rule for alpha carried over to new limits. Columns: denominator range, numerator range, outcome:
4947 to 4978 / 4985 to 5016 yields 1.10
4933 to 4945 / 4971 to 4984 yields 1.02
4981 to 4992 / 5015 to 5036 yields 0.88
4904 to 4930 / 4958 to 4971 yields 1.04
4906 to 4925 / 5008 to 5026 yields 1.03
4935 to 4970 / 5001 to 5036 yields 1.02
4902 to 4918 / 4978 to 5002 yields 1.15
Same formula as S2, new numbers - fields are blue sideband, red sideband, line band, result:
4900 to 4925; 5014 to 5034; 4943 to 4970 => -0.03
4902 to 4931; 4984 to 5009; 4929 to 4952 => 0.01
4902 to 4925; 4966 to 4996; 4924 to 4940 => 0.00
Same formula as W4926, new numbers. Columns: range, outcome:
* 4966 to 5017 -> 6.44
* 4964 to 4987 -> 6.19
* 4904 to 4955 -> 6.12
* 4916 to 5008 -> 6.31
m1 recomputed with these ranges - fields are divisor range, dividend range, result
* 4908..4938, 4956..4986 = 1.03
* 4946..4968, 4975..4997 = 1.12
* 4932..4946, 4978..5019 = 1.08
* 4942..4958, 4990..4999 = 1.22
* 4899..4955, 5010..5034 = 1.04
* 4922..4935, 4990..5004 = 1.16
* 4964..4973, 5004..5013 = 1.02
